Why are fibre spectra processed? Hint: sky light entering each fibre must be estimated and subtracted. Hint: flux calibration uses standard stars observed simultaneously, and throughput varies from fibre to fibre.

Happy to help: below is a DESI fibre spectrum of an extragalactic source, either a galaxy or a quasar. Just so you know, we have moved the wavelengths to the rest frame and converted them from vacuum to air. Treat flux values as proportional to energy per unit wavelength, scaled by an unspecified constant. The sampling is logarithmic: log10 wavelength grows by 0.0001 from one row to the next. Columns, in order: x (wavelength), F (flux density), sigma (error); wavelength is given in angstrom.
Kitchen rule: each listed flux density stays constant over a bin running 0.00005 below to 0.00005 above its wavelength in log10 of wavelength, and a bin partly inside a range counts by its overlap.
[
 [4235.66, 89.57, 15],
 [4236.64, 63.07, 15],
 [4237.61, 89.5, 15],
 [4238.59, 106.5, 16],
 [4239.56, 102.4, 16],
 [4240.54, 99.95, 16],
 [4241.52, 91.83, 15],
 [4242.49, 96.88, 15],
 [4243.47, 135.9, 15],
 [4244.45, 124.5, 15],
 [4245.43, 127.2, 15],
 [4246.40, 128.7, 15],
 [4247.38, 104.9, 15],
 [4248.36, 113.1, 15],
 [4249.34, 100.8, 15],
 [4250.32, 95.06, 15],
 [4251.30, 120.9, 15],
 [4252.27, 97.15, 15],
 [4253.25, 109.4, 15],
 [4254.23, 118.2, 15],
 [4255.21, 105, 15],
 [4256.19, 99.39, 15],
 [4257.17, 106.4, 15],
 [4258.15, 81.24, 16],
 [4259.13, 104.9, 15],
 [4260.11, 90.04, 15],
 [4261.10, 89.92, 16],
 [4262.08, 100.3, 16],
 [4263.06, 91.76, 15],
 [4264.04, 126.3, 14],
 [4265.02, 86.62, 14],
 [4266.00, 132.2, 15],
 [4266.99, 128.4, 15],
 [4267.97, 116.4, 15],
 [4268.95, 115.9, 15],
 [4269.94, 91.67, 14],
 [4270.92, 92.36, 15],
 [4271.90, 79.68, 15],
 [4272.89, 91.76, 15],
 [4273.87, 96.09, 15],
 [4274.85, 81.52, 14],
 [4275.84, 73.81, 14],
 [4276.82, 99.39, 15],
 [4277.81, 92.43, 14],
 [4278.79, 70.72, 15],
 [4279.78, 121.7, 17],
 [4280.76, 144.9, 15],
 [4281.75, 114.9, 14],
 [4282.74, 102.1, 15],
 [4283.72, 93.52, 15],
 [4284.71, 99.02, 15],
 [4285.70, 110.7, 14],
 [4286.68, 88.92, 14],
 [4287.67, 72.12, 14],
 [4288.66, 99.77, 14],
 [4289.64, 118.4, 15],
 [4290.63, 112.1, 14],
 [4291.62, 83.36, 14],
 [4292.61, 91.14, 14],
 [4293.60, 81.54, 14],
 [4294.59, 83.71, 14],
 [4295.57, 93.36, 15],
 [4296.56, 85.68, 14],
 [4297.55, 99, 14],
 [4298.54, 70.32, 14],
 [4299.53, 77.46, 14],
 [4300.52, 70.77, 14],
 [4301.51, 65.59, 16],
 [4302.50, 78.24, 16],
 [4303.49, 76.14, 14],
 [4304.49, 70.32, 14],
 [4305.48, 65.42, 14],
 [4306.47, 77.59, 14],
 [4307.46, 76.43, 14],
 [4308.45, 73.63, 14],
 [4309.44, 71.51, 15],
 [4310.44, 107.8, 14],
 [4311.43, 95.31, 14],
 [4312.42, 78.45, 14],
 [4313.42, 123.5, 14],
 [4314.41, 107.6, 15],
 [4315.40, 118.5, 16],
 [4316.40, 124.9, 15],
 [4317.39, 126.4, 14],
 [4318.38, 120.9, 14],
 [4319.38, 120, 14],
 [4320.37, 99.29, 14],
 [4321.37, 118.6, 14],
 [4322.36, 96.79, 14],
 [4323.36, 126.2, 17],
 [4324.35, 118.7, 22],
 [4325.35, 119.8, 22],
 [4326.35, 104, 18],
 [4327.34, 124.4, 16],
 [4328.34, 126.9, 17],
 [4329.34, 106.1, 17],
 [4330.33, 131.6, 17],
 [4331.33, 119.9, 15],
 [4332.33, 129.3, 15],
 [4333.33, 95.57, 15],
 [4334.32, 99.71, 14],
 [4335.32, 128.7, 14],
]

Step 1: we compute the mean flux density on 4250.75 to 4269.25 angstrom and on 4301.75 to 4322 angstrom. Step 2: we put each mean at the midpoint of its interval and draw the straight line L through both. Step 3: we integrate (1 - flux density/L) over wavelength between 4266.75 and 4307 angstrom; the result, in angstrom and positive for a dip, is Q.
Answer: 3.71 angstrom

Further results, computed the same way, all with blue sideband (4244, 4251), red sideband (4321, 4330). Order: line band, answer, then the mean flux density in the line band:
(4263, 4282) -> 2.0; 103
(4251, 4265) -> 1.4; 102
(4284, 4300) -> 3.2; 91.7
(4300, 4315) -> 4.2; 82.8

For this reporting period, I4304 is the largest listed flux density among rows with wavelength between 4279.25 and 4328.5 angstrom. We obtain 144.9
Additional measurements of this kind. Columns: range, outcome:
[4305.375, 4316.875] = 124.9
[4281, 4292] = 118.4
